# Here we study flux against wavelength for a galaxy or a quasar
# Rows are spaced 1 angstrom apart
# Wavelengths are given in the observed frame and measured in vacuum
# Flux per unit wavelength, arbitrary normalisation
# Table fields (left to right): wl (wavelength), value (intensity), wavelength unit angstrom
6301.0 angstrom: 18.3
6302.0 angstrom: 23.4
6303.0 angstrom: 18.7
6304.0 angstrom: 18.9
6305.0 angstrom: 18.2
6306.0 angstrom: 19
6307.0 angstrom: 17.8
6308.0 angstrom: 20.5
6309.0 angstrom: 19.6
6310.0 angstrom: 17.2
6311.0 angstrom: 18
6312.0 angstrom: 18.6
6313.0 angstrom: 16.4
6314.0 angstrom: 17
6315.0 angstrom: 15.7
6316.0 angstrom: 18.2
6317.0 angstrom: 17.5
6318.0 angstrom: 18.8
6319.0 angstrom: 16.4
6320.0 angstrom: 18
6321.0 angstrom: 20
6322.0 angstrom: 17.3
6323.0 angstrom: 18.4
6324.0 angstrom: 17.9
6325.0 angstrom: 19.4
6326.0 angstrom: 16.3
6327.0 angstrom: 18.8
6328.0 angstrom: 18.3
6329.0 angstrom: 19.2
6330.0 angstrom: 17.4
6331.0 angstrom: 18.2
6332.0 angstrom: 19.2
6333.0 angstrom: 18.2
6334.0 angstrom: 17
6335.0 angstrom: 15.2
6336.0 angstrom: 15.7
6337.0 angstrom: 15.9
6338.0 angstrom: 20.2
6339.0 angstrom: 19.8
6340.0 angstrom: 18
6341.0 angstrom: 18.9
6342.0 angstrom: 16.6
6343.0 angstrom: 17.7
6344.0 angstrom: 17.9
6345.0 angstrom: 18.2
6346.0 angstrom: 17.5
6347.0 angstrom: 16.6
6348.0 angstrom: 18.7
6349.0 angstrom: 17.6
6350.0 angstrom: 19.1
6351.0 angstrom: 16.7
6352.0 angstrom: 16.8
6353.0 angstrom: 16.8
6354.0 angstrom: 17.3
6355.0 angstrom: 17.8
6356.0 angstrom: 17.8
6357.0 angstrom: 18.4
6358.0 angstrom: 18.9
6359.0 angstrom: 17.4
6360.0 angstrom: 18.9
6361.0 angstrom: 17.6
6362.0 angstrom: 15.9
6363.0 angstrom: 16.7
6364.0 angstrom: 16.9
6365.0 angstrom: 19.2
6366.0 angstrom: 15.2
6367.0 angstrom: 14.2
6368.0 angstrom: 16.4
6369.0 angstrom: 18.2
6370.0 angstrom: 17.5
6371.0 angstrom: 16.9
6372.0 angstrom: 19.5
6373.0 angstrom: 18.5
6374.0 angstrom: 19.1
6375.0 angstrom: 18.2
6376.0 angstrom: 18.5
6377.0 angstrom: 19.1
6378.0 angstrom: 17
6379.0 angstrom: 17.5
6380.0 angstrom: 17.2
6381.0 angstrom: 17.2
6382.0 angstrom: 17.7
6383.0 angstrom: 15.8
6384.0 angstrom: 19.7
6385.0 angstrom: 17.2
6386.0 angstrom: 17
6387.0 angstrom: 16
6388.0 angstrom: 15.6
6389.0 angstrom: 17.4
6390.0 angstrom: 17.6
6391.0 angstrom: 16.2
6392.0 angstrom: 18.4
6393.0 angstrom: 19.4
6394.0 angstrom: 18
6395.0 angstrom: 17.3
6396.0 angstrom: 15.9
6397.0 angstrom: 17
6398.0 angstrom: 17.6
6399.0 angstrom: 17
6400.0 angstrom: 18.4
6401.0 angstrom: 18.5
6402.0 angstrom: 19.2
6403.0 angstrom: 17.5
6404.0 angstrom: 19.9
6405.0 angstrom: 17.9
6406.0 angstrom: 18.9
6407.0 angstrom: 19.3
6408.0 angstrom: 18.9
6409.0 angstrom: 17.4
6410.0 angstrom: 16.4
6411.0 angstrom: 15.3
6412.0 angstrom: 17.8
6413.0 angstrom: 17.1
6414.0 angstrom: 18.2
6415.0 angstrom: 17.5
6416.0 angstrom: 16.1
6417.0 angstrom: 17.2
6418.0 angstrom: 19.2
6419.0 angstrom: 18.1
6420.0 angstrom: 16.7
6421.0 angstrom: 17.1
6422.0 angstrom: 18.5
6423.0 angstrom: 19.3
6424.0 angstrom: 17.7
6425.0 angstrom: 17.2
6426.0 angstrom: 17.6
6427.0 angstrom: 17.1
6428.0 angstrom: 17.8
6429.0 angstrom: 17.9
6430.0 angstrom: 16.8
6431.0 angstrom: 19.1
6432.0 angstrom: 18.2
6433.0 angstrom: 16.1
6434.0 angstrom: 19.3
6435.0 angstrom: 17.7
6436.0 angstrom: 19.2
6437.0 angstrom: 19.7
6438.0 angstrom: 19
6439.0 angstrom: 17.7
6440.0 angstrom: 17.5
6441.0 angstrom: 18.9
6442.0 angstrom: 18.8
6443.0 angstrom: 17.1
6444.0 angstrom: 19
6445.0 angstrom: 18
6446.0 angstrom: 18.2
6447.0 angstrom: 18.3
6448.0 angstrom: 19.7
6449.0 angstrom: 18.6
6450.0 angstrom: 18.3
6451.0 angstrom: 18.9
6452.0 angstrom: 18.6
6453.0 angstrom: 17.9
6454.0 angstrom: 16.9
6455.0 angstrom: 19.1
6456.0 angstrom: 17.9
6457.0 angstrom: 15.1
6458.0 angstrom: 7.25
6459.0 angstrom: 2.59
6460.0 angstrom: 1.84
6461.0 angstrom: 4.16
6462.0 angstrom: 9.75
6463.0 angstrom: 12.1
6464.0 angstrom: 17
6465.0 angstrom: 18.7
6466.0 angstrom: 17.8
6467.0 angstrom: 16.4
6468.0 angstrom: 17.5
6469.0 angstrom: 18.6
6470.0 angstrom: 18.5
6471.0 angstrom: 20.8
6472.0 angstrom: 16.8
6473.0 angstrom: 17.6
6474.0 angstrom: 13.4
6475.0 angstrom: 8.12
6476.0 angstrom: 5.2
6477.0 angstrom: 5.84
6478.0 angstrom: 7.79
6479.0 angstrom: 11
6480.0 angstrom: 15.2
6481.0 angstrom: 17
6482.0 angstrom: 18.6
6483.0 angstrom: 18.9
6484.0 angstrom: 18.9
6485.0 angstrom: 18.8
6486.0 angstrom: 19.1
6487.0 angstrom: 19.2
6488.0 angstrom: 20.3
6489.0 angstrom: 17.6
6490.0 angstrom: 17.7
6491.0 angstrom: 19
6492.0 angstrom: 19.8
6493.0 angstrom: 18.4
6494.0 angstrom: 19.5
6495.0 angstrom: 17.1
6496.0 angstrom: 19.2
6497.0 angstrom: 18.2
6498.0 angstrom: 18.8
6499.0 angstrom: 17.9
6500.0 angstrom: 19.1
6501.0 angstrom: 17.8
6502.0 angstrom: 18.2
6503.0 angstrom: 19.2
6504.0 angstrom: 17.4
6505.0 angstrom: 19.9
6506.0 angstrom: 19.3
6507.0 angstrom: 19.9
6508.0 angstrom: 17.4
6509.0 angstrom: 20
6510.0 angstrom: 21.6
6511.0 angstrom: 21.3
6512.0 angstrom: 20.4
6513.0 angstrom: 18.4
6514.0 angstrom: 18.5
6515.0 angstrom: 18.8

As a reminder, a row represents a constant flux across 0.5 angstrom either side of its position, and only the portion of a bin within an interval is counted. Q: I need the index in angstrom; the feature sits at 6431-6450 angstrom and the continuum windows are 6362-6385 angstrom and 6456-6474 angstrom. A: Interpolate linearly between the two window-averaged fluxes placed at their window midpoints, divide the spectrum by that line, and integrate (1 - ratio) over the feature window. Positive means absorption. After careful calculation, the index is -4.7 angstrom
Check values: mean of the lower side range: 17.5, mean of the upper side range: 13.8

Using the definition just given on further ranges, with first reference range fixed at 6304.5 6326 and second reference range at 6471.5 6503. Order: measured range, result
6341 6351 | 0.0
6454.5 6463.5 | 3.6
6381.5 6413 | -0.6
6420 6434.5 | -0.6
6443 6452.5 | -1.0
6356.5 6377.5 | -0.1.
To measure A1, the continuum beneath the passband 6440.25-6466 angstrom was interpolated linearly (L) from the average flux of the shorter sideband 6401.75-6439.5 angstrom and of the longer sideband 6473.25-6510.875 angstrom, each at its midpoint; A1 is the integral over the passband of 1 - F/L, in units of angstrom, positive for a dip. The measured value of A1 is 3.2 angstrom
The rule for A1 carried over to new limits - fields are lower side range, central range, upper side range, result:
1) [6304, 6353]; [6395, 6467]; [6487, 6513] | 6.17 angstrom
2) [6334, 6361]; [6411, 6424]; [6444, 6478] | -1.49 angstrom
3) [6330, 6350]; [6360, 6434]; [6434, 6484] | -4.01 angstrom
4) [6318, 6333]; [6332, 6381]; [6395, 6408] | 1.49 angstrom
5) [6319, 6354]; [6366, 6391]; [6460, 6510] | 0.11 angstrom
